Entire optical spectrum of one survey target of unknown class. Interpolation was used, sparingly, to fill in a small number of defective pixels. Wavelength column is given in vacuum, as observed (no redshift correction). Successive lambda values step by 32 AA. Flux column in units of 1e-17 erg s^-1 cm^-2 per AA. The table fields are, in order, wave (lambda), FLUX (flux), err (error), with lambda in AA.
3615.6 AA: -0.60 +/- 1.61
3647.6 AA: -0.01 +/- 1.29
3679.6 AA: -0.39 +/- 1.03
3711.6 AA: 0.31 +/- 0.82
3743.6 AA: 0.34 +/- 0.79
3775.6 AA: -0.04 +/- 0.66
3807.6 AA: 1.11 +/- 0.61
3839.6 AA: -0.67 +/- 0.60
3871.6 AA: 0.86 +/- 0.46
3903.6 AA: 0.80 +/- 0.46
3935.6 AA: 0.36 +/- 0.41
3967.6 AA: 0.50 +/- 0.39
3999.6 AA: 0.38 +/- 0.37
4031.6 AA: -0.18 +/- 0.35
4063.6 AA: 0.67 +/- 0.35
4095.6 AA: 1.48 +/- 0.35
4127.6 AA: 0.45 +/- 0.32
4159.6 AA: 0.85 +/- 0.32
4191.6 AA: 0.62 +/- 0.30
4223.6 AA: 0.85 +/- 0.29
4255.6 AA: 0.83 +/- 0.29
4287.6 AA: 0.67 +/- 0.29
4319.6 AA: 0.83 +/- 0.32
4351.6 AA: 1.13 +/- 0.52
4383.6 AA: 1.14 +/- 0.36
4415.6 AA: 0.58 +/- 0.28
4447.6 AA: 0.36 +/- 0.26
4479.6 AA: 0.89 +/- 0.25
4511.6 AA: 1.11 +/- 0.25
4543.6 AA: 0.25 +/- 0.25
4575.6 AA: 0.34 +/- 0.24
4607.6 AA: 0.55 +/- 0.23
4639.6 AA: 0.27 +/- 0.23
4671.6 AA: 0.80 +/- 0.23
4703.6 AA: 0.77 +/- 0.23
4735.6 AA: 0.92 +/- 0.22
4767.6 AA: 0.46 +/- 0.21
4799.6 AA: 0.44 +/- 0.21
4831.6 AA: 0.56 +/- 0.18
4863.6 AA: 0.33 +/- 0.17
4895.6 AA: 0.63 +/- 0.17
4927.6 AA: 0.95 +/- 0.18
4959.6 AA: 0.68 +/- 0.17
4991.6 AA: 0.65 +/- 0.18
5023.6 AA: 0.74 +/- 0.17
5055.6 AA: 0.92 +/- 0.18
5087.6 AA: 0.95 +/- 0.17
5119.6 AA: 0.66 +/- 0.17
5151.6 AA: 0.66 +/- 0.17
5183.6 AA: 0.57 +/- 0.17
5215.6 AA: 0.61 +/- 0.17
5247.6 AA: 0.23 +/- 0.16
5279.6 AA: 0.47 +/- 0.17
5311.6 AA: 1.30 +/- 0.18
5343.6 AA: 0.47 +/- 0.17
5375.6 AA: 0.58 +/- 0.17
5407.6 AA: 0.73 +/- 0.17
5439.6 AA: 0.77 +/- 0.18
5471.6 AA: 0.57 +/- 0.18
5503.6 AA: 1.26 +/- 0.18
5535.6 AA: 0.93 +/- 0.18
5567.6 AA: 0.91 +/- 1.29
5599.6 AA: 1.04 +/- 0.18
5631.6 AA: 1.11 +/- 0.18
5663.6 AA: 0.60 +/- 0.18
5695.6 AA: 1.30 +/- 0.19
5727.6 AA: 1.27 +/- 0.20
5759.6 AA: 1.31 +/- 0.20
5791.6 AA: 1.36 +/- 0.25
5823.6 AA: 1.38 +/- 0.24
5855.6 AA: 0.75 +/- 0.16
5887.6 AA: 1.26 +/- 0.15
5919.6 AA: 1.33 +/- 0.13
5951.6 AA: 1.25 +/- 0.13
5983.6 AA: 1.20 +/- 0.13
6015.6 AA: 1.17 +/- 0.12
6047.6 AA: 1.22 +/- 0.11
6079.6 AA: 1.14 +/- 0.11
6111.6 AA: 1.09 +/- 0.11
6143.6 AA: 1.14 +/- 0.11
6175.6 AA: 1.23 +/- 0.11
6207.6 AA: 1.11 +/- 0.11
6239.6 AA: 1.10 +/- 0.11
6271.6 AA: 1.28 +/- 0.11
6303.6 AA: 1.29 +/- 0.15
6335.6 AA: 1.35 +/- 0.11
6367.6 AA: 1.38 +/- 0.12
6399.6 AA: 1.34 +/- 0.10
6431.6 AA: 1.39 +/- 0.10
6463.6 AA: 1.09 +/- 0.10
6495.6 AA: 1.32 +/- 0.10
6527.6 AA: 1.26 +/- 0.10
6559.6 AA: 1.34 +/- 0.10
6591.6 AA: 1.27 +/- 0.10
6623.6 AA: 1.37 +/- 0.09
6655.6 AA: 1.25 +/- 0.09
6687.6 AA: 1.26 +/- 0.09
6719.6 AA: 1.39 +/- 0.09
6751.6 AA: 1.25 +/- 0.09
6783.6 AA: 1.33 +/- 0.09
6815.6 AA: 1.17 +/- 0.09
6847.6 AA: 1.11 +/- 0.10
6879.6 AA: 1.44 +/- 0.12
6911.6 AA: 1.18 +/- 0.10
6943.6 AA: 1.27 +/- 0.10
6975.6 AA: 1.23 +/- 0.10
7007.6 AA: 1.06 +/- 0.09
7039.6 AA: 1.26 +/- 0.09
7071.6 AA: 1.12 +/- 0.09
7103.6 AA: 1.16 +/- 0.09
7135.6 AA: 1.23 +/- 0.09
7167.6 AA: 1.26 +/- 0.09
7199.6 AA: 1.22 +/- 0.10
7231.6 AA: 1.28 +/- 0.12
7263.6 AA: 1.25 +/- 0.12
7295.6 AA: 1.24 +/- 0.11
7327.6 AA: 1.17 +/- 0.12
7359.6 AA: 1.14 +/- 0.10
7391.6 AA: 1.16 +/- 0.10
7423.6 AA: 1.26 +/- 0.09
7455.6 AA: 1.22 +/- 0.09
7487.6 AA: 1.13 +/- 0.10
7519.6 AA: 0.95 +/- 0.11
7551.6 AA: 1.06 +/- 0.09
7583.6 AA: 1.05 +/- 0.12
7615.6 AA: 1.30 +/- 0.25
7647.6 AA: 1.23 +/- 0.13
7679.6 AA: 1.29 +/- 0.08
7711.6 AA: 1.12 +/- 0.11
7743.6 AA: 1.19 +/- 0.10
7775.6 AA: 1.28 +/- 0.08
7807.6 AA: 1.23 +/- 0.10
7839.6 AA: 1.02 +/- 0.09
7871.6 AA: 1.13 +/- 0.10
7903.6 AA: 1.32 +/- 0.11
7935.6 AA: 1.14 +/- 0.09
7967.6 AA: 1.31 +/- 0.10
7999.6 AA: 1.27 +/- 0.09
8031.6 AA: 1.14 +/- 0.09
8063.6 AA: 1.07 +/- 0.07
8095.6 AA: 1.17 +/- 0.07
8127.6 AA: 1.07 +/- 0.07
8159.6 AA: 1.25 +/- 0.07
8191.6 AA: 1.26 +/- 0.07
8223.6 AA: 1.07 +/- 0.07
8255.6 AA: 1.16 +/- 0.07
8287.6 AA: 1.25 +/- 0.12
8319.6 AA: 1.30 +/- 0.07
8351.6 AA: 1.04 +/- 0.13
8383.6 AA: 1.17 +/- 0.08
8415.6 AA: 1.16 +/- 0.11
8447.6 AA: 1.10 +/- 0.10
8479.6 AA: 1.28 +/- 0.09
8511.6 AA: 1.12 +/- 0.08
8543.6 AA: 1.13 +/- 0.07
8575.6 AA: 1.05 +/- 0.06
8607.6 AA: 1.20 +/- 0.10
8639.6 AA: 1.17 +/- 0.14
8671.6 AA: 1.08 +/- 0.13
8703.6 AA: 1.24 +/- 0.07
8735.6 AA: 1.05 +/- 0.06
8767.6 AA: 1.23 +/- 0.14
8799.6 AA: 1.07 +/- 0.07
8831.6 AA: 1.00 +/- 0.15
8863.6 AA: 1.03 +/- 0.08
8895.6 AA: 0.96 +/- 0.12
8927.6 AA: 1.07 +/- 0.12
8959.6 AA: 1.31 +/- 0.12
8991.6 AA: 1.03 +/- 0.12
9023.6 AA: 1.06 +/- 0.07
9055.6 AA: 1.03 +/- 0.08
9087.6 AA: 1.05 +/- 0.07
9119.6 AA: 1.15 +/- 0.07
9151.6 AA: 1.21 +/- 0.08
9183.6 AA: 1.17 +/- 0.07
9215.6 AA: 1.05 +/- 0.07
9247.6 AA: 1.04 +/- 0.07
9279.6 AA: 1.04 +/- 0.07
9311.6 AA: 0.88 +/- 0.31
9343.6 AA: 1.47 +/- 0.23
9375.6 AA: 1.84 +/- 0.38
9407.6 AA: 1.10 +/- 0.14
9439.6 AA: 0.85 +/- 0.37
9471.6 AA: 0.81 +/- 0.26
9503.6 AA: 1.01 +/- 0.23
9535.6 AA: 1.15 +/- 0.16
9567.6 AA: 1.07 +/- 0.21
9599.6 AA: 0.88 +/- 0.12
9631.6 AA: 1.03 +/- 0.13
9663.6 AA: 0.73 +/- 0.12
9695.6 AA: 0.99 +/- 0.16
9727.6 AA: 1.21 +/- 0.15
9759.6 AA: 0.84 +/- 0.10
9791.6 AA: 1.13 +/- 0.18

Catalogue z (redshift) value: 0.426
